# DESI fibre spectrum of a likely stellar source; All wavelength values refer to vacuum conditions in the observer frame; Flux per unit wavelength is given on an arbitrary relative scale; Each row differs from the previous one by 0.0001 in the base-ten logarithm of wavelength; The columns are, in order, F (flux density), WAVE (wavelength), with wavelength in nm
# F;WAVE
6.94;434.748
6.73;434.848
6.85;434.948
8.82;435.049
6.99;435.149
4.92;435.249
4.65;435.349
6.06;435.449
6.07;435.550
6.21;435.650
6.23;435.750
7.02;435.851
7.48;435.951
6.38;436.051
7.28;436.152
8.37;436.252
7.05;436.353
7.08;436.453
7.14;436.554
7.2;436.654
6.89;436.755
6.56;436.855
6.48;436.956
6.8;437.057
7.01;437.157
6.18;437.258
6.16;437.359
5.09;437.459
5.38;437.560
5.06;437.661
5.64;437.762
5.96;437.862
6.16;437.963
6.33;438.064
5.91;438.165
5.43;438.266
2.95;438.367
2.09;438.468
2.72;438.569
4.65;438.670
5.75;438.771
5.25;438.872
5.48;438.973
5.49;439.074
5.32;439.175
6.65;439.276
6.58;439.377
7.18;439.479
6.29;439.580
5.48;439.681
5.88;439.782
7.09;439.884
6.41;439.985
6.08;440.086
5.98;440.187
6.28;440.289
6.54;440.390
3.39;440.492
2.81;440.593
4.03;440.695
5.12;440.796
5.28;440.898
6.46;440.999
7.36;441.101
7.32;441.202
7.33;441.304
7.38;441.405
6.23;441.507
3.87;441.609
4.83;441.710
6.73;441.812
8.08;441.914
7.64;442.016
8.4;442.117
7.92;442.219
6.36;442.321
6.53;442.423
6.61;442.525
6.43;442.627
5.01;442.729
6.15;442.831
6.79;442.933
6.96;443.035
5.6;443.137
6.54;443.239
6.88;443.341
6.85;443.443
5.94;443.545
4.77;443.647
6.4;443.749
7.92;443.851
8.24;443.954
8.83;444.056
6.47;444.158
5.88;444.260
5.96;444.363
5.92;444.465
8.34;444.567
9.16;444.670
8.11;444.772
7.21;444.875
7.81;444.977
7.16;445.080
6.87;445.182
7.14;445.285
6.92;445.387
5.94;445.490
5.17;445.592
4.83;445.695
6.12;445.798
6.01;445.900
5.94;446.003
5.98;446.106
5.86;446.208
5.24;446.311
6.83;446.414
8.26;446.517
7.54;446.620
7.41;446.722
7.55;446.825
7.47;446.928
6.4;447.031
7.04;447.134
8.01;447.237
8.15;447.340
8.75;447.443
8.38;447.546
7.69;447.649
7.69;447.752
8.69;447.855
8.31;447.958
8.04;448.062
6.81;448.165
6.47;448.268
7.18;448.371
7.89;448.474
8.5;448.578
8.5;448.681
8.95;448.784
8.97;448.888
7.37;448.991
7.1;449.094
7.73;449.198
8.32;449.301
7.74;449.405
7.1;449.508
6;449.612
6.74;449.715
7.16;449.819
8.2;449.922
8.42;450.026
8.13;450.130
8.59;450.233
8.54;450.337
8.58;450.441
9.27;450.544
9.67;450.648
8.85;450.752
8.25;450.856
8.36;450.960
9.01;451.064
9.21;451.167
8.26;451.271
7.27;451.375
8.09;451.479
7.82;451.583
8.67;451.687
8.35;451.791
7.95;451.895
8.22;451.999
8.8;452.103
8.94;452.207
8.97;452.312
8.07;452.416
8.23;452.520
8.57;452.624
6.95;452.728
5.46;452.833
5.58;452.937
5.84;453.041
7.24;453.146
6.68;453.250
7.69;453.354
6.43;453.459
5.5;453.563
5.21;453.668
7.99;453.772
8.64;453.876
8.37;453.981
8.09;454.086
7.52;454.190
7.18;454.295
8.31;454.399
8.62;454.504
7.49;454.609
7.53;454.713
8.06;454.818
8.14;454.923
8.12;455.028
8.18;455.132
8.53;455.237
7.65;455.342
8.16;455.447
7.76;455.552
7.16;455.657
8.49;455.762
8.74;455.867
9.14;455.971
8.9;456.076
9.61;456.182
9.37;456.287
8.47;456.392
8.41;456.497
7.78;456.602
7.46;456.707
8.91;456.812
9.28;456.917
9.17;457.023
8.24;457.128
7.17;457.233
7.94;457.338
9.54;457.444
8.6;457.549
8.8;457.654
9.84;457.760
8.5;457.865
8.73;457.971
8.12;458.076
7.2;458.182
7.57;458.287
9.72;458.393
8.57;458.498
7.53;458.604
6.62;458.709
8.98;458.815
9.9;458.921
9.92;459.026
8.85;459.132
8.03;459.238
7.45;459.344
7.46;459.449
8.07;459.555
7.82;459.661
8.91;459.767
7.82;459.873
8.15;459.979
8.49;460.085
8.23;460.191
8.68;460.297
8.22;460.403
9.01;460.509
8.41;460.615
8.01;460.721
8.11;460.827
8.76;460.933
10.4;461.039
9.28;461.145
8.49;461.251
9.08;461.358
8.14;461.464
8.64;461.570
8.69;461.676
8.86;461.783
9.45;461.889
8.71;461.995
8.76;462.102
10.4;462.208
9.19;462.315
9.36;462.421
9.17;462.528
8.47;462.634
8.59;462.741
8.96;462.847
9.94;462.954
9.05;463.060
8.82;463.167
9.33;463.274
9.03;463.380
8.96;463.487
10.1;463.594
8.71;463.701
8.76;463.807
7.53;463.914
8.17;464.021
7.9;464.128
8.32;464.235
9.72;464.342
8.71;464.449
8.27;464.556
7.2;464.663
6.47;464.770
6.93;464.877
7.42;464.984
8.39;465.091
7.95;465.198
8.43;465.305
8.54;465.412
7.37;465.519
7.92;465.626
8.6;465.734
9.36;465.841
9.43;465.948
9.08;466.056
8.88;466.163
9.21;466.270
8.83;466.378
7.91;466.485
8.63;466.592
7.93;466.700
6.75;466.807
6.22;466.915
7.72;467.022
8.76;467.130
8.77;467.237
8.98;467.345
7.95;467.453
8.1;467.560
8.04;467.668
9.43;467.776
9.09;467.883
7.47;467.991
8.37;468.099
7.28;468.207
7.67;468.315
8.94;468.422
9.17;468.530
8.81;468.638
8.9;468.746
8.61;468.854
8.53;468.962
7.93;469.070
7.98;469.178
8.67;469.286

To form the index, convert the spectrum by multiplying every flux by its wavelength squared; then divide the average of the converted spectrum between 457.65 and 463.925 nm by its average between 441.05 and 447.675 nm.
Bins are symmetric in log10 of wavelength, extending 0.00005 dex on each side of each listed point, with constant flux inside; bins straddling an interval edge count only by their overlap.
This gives 1.37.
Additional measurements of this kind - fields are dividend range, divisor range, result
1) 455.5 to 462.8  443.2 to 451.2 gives 1.22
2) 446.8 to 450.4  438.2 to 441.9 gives 1.45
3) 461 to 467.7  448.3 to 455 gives 1.15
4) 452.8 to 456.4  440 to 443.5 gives 1.31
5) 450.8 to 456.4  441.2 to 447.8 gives 1.20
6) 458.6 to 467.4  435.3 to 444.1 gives 1.53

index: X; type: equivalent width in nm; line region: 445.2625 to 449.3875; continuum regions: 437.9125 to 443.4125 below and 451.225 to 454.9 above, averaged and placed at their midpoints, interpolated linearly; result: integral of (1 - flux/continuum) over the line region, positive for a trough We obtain -0.26 nm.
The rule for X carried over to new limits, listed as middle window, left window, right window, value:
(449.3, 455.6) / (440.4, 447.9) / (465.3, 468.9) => -0.47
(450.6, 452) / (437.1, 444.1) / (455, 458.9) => -0.16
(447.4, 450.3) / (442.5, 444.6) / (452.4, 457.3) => -0.27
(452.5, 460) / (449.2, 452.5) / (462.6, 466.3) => 0.28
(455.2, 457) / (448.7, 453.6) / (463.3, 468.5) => -0.10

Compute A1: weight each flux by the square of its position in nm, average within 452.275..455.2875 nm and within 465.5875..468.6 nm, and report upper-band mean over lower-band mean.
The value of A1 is 1.19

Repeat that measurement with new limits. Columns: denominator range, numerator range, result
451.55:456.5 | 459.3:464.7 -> 1.14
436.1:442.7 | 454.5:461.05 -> 1.51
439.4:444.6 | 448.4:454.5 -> 1.29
